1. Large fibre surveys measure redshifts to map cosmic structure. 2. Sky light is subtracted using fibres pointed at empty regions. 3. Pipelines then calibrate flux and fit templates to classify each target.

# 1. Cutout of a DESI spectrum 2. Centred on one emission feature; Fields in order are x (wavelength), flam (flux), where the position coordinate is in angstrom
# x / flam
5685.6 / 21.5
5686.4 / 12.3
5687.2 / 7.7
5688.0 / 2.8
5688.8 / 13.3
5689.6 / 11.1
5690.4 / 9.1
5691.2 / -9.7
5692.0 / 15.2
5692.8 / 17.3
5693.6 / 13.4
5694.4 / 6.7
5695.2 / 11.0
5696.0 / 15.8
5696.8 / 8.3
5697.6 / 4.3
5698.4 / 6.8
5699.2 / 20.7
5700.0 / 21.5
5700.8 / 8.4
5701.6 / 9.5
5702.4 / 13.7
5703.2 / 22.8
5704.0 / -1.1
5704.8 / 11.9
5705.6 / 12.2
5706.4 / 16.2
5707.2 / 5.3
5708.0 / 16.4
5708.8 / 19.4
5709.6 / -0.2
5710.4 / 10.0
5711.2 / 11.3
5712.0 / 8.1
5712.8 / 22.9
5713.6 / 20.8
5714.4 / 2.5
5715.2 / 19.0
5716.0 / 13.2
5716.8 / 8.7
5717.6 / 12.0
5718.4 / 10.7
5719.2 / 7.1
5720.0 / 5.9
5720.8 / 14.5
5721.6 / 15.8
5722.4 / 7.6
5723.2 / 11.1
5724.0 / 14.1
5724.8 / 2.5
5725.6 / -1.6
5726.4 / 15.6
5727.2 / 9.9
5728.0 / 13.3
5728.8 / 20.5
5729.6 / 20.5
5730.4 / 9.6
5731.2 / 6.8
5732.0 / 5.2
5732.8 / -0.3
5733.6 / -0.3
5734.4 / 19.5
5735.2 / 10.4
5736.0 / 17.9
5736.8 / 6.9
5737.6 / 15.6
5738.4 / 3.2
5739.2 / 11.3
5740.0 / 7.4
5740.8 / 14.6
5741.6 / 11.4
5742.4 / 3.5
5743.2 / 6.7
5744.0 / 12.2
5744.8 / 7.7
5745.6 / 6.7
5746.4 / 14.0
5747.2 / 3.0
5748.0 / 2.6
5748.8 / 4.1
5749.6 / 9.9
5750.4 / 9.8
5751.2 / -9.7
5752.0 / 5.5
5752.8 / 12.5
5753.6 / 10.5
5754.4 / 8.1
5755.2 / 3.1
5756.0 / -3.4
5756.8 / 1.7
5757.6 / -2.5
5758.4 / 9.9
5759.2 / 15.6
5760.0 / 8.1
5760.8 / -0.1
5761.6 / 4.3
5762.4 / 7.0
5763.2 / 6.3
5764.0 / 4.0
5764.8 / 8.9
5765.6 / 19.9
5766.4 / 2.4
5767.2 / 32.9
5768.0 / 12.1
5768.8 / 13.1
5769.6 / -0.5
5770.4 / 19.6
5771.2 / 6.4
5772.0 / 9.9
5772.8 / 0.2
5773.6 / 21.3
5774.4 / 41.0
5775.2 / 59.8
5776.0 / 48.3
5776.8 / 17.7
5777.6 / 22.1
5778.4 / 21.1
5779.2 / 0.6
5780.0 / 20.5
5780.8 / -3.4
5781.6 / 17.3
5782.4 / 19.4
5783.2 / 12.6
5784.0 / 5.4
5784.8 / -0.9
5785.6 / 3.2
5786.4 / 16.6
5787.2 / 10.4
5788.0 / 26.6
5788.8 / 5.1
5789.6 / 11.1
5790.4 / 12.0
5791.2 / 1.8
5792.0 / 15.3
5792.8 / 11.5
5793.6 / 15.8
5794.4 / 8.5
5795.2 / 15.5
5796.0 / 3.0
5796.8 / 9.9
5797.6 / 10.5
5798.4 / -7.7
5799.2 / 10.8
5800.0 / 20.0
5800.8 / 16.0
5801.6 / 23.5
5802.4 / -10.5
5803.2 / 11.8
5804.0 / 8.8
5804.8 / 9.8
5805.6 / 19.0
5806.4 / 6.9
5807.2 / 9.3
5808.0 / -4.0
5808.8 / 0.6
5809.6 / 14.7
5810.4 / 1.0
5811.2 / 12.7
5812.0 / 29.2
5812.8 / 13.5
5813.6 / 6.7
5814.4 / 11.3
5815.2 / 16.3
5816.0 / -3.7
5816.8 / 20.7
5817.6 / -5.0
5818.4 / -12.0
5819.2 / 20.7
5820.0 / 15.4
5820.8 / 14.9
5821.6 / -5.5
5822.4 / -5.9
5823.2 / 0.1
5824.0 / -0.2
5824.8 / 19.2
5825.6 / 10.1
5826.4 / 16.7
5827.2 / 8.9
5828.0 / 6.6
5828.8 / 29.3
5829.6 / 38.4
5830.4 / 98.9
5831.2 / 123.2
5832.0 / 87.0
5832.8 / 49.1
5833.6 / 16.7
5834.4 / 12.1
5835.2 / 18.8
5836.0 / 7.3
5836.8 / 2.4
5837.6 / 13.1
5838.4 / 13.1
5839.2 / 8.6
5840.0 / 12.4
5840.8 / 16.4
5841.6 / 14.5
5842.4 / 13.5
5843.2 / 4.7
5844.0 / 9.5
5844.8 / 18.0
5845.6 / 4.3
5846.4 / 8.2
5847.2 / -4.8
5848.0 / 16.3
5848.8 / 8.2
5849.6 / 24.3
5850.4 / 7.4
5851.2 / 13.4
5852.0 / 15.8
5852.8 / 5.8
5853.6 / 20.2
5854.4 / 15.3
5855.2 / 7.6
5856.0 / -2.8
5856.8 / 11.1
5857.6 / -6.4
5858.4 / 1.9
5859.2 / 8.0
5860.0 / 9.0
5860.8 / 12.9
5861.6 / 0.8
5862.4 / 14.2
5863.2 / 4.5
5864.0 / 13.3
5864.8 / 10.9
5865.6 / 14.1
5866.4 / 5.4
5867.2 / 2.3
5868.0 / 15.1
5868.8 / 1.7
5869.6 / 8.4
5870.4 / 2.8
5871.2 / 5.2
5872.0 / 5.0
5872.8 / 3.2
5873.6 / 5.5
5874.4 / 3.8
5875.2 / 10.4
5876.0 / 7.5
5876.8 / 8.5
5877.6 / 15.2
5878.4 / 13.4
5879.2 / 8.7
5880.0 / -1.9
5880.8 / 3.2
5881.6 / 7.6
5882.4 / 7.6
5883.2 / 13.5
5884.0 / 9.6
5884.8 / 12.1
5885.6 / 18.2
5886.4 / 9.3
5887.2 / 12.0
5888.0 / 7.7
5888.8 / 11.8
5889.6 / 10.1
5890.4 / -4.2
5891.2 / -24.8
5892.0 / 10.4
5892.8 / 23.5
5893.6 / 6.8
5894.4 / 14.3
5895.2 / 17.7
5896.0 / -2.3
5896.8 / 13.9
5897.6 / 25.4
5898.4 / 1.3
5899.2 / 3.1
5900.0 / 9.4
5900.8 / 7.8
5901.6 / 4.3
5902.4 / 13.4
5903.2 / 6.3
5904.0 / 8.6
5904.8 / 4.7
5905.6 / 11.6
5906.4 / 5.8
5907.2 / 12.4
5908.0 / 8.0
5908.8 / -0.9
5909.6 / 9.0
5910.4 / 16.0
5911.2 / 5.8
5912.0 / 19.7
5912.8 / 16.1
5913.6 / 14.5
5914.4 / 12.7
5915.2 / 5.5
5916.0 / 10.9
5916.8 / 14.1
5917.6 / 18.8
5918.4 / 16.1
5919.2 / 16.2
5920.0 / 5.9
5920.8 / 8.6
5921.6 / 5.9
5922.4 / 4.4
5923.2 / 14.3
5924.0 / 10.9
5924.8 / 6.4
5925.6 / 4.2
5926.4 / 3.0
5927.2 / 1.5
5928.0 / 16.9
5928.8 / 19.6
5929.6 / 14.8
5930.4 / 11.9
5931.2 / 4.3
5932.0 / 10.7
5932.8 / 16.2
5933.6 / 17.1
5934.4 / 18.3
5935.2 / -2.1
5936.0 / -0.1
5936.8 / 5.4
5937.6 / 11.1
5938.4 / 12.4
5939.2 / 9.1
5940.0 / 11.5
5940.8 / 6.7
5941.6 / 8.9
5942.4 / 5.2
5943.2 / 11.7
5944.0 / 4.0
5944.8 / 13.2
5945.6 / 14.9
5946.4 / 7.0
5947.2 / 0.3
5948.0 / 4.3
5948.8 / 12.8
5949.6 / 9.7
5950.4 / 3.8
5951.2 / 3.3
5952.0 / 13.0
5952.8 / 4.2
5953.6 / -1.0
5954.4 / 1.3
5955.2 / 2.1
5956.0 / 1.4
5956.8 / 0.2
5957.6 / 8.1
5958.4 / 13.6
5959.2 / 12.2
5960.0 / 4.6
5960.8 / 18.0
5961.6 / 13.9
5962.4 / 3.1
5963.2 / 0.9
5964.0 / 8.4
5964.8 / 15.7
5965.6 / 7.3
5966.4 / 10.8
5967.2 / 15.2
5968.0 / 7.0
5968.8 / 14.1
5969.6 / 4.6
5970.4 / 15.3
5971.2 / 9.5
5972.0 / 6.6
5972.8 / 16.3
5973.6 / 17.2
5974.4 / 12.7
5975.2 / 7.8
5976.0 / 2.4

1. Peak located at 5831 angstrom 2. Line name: [O III]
